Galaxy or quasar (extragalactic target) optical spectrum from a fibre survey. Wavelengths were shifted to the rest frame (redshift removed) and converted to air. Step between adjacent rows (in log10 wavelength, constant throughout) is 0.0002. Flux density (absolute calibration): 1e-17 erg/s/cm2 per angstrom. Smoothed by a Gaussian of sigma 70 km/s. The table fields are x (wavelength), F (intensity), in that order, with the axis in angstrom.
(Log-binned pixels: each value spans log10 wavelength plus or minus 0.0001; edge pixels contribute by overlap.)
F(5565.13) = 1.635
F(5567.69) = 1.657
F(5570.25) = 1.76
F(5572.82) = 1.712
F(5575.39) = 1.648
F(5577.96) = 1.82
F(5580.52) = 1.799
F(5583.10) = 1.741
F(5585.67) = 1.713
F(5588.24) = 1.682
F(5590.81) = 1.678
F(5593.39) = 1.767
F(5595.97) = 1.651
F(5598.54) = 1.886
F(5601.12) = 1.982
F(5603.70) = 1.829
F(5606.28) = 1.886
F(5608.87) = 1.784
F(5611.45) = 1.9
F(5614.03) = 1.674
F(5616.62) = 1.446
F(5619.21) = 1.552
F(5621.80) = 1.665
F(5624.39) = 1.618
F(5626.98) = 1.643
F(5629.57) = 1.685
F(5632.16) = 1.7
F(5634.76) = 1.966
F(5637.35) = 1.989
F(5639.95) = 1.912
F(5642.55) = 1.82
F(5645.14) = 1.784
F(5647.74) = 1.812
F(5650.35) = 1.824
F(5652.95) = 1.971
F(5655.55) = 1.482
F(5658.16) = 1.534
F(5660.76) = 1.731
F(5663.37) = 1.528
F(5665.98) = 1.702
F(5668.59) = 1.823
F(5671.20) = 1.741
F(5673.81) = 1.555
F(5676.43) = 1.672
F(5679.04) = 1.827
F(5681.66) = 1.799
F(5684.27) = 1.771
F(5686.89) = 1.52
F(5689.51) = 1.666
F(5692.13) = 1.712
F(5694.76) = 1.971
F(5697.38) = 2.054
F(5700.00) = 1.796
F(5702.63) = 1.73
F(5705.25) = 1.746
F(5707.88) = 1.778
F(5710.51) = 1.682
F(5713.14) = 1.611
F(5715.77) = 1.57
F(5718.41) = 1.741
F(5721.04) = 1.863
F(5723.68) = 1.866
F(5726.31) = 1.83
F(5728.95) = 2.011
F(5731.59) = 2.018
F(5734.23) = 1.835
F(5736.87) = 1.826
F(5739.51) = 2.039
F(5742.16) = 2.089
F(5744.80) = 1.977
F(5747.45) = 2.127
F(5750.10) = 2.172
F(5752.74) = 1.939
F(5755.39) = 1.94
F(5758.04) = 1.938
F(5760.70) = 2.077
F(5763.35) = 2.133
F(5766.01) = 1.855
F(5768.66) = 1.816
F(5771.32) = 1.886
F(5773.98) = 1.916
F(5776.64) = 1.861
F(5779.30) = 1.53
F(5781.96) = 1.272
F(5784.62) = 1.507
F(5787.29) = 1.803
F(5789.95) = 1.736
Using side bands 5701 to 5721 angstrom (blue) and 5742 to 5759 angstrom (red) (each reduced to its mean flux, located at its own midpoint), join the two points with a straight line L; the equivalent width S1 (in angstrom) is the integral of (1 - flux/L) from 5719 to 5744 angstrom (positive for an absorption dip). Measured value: -0.7 angstrom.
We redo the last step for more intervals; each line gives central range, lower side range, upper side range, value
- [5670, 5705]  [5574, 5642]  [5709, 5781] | 1.51 angstrom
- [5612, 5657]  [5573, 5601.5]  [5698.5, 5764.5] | 1.47 angstrom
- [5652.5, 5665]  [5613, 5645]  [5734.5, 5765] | 1.17 angstrom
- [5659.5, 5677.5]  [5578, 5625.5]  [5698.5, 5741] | 1.02 angstrom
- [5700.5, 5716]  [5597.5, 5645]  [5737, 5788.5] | 1.20 angstrom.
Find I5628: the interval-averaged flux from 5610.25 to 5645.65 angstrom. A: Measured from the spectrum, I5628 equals 1.74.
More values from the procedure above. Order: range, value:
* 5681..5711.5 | 1.77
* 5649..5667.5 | 1.68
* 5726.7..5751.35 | 2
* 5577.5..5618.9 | 1.76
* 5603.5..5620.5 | 1.72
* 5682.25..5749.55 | 1.84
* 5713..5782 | 1.9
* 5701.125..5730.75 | 1.77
